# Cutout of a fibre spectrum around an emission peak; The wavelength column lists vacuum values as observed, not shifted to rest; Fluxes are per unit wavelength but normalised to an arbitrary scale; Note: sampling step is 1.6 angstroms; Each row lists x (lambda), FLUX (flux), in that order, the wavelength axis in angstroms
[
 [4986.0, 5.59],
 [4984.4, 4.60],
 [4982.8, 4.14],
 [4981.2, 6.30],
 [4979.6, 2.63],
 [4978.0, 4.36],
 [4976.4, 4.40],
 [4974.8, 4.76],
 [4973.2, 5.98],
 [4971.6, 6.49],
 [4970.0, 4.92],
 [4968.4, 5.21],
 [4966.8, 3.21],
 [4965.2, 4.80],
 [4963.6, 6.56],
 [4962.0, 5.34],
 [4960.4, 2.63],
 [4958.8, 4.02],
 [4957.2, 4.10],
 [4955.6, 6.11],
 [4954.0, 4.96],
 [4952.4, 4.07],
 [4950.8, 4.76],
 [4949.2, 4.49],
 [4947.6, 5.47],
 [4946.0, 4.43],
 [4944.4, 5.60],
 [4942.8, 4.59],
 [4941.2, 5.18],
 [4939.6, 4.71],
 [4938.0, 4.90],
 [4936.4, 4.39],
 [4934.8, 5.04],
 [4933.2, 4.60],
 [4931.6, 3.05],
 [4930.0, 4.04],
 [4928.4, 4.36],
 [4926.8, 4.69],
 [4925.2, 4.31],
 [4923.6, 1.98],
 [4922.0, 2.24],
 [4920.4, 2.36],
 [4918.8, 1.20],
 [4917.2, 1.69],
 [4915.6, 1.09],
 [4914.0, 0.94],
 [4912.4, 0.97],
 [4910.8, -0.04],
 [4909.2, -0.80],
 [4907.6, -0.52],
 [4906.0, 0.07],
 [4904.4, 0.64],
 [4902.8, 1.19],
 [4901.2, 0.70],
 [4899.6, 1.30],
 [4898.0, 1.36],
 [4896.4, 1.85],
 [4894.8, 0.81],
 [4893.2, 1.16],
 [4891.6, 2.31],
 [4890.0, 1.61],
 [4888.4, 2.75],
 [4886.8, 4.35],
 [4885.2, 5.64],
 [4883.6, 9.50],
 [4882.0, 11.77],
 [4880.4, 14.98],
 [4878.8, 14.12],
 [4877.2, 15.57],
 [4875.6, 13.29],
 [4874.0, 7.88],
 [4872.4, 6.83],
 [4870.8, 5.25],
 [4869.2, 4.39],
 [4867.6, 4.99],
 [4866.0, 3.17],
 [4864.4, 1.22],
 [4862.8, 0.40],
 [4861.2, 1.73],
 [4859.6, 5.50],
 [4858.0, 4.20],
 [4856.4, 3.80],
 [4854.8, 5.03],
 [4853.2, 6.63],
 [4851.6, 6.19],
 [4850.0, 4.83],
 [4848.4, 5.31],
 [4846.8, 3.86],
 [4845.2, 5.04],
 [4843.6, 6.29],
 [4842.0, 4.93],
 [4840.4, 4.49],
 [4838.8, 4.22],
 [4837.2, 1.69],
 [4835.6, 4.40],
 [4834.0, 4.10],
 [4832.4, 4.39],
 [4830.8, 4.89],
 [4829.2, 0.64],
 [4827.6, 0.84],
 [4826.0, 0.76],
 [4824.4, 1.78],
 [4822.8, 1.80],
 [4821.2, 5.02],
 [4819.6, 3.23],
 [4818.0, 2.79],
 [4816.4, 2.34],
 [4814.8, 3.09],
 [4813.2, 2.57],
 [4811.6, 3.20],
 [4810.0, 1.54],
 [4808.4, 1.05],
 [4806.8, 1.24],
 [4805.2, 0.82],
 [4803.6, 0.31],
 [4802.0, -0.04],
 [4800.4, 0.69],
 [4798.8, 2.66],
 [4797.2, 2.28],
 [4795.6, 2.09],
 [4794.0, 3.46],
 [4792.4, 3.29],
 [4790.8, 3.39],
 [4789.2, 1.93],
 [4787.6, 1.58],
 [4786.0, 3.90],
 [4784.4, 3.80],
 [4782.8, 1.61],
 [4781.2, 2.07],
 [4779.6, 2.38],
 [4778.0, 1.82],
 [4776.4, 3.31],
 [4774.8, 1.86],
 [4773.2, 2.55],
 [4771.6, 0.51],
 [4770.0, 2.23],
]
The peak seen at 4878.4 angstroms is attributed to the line Lyman alpha 1216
